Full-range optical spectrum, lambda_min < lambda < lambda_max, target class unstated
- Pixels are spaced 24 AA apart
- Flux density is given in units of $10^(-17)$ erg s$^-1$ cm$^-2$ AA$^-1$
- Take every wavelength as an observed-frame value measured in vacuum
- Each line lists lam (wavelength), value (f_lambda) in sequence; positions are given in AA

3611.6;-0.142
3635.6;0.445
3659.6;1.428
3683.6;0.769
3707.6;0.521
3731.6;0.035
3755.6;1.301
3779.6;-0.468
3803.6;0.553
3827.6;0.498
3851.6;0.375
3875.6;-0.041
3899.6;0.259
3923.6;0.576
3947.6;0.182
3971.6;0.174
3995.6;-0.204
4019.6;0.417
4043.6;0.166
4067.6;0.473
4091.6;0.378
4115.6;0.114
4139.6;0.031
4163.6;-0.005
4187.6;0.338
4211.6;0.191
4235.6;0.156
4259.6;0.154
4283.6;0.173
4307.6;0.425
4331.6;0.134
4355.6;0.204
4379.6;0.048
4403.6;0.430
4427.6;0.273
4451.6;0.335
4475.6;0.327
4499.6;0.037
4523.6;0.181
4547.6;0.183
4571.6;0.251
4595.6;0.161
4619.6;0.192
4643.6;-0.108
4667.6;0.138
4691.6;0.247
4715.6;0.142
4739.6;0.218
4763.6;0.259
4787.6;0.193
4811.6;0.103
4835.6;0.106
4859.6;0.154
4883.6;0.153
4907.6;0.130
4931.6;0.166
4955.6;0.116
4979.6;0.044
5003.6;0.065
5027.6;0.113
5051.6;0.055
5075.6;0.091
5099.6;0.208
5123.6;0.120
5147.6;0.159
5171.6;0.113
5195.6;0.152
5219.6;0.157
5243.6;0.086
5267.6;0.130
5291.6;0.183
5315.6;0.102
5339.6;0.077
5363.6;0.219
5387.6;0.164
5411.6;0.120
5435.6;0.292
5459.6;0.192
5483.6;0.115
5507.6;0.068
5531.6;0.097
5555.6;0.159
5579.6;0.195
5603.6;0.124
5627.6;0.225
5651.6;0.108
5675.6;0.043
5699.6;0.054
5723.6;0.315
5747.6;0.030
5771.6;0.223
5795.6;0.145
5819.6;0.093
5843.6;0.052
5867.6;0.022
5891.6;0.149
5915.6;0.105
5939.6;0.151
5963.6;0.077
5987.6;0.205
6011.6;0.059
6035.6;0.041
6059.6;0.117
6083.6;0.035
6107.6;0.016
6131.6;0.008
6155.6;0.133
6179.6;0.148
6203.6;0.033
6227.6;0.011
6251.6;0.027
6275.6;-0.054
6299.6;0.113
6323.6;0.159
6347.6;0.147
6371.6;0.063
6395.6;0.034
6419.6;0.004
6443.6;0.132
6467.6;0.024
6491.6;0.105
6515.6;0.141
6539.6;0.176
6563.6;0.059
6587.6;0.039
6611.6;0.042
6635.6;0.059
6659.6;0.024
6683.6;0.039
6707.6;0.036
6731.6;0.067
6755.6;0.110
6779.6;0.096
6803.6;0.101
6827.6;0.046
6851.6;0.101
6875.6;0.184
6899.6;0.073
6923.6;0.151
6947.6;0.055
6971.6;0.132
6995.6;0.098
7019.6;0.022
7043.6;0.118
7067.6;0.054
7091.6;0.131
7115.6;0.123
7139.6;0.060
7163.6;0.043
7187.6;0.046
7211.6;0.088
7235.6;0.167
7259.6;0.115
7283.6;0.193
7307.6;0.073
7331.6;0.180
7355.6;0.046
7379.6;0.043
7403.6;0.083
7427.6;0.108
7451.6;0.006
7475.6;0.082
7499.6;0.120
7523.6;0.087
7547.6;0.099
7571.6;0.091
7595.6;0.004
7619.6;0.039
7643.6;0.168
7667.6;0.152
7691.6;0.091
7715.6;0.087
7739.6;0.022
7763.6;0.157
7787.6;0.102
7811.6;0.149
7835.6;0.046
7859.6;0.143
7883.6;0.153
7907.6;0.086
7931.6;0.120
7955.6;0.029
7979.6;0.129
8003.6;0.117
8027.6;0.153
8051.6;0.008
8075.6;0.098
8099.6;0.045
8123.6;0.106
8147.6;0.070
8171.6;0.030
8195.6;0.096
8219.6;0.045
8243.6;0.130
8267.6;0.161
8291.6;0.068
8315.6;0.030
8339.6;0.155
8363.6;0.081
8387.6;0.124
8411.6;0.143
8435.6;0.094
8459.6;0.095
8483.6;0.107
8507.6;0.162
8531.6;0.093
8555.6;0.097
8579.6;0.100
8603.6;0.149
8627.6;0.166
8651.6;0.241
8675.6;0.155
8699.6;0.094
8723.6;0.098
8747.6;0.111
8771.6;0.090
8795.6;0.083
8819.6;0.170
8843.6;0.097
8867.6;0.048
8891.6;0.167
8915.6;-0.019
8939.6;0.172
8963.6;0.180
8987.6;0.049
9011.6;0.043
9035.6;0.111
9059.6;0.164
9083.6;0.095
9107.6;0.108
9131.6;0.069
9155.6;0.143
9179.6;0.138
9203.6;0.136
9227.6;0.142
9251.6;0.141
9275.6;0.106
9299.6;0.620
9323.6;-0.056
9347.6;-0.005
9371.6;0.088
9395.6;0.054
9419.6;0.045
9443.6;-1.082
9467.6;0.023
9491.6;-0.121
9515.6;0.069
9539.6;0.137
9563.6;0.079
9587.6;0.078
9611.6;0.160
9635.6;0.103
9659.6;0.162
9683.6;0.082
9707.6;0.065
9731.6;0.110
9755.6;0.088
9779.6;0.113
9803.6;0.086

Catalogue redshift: 1.50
